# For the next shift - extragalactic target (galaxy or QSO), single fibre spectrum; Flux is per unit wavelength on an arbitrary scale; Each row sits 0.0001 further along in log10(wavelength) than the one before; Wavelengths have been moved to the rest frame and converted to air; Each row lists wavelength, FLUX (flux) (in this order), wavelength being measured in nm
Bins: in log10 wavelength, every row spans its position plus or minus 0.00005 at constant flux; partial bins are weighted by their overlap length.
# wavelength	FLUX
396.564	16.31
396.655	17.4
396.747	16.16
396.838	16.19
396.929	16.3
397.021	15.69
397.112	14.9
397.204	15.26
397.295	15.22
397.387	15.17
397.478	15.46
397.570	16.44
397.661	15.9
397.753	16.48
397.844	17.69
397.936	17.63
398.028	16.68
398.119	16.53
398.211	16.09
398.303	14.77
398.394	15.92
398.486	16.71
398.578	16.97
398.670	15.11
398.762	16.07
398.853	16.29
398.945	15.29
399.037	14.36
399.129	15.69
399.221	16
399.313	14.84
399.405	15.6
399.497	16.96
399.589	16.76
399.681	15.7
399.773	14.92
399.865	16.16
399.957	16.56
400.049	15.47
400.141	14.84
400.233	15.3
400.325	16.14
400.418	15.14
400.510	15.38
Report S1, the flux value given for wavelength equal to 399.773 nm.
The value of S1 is 14.92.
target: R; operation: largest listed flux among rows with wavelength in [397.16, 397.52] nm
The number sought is 15.46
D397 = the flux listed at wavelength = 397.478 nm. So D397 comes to 15.46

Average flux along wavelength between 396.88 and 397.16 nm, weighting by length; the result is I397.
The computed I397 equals 15.6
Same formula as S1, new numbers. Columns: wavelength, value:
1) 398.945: 15.29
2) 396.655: 17.4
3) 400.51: 15.38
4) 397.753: 16.48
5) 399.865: 16.16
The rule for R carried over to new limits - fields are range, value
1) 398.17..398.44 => 16.09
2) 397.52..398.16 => 17.69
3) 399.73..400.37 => 16.56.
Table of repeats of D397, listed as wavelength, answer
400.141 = 14.84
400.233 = 15.3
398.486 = 16.71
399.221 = 16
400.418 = 15.14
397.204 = 15.26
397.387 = 15.17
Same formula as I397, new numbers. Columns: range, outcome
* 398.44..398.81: 16.2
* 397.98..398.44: 16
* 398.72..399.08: 15.5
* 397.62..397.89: 16.7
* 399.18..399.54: 15.8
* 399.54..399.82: 15.8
